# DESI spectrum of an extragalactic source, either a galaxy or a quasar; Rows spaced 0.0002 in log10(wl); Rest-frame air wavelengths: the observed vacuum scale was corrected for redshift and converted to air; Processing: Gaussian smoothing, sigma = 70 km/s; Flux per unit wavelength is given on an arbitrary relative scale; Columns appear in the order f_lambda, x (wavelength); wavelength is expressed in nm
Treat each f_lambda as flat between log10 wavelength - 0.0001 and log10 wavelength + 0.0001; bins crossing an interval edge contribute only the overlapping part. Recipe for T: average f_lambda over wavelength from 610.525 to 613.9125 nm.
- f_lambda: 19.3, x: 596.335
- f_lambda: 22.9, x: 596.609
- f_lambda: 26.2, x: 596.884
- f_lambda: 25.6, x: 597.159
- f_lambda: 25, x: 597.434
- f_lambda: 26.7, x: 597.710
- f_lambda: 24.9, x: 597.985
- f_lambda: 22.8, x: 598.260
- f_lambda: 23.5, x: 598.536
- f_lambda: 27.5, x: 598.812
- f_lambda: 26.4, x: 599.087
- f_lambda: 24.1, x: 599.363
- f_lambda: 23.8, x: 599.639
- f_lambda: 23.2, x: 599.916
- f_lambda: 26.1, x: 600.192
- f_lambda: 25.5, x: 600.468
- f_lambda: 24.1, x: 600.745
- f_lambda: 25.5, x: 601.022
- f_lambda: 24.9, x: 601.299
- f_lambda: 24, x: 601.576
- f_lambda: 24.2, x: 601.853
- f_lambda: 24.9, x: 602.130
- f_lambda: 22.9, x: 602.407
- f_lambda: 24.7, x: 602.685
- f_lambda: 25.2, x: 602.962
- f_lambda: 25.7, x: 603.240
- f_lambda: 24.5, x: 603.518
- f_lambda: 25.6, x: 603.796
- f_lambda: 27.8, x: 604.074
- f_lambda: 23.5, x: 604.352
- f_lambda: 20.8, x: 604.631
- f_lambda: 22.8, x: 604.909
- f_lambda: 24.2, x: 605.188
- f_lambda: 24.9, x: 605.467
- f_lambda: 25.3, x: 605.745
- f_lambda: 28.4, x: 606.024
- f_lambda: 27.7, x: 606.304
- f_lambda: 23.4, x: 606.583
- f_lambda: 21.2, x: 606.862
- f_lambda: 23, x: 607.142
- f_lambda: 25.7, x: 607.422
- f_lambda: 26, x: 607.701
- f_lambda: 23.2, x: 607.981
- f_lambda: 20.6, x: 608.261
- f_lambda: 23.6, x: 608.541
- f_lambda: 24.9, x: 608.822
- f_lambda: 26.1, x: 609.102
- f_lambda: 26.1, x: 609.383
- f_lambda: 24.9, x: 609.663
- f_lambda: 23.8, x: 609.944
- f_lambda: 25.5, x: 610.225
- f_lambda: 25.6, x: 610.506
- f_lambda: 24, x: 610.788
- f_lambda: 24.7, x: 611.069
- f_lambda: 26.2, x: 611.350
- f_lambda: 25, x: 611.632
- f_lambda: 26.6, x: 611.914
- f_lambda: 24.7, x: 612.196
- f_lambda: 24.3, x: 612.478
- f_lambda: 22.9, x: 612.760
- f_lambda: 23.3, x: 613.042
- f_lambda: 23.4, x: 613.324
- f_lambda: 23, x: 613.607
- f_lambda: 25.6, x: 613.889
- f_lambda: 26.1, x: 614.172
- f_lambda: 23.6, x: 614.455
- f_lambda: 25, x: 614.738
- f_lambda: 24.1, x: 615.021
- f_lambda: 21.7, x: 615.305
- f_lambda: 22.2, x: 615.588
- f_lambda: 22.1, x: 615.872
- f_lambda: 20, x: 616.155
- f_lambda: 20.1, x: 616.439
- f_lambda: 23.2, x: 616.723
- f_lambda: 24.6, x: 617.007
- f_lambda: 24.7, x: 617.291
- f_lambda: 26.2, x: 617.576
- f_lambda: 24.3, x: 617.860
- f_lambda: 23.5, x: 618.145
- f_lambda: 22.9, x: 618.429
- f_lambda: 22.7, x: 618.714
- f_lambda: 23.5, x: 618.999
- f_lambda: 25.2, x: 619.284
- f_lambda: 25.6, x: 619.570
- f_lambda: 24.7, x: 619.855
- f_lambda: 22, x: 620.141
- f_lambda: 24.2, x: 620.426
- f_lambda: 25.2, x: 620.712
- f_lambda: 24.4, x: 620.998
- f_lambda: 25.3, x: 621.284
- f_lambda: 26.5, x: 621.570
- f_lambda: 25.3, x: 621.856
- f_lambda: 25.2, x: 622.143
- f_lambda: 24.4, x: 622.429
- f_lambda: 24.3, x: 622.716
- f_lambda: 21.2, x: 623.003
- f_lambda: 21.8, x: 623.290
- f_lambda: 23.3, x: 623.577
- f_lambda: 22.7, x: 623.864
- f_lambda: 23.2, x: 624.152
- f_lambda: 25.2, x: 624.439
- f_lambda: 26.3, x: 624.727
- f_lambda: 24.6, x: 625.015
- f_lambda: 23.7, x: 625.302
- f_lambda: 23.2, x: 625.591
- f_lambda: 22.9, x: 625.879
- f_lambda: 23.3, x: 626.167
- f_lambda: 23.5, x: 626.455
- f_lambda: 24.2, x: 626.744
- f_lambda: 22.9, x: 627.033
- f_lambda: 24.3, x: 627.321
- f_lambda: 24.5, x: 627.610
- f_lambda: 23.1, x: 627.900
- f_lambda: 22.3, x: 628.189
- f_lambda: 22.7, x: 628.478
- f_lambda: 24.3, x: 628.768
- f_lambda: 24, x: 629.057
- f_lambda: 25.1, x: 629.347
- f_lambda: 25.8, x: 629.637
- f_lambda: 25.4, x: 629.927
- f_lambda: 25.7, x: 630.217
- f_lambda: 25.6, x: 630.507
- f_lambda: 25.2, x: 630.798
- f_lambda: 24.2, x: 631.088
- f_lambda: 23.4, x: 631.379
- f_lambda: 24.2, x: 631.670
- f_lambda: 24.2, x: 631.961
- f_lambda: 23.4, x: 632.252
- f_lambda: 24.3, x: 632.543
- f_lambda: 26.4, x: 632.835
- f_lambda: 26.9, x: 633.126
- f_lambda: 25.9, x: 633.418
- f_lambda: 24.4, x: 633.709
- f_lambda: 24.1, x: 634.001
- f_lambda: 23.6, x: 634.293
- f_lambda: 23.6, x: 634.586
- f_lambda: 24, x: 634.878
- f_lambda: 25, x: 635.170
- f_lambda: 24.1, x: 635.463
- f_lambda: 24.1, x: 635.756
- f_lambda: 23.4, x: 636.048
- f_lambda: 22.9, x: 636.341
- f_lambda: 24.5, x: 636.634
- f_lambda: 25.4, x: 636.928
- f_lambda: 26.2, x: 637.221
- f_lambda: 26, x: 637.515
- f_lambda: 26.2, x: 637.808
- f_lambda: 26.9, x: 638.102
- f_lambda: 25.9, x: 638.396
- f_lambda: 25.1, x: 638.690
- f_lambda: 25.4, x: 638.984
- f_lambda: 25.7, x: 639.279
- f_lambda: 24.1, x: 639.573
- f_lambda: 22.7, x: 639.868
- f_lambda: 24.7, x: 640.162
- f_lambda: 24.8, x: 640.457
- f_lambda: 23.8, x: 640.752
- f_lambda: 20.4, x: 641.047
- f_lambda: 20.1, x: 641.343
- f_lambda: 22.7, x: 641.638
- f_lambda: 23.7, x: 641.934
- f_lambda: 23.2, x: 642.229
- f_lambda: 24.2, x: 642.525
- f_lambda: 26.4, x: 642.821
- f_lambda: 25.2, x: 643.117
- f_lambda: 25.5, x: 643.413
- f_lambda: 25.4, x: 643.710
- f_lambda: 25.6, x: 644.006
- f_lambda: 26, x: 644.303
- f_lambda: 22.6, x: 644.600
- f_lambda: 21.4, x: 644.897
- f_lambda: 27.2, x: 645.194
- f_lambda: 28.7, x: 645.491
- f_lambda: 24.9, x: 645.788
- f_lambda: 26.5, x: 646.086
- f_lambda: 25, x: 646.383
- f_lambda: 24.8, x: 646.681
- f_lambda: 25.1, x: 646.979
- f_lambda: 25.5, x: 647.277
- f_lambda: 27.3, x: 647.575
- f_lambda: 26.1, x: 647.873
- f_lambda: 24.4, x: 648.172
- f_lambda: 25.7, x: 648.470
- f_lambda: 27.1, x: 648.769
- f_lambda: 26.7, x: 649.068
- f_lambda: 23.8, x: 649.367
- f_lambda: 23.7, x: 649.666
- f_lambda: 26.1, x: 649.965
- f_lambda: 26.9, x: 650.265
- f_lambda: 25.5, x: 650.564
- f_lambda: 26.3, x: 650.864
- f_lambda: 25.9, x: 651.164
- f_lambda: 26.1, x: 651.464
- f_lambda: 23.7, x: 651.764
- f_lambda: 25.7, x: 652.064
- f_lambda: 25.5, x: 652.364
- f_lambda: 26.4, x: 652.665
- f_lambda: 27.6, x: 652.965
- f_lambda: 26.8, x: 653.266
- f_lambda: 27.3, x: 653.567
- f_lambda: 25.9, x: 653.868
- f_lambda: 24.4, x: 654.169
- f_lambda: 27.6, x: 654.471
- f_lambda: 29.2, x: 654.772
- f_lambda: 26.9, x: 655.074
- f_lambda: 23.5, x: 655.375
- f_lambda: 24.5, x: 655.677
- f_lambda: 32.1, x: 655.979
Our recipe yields 24.5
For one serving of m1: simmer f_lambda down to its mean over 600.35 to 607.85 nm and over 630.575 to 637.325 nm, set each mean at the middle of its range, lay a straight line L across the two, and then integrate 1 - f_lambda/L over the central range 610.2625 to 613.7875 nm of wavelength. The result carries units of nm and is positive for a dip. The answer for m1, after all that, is 0.016 nm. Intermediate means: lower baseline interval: 24.7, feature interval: 24.5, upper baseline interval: 24.5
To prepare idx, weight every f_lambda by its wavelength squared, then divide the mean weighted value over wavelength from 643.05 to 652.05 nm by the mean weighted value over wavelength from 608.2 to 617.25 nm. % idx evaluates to 1.19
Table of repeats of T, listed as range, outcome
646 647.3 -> 25.3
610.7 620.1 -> 23.9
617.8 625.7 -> 24.1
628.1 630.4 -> 24.5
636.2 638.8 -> 25.5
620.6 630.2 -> 24.1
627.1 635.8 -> 24.5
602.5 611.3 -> 24.6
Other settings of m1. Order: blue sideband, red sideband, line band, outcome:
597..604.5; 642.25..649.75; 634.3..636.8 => 0.13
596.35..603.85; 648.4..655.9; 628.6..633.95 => 0.13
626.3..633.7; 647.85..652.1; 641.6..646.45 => 0.04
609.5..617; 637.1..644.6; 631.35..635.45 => -0.02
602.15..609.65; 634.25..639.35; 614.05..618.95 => 0.26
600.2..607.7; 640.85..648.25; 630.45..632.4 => 0.04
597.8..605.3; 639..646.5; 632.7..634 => -0.07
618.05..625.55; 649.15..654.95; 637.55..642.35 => 0.21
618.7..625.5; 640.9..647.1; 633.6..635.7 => 0.02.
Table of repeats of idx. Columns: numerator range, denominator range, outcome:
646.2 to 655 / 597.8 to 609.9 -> 1.22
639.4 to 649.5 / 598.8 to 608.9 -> 1.15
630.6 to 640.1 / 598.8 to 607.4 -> 1.11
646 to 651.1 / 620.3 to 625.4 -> 1.15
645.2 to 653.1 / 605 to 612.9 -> 1.19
